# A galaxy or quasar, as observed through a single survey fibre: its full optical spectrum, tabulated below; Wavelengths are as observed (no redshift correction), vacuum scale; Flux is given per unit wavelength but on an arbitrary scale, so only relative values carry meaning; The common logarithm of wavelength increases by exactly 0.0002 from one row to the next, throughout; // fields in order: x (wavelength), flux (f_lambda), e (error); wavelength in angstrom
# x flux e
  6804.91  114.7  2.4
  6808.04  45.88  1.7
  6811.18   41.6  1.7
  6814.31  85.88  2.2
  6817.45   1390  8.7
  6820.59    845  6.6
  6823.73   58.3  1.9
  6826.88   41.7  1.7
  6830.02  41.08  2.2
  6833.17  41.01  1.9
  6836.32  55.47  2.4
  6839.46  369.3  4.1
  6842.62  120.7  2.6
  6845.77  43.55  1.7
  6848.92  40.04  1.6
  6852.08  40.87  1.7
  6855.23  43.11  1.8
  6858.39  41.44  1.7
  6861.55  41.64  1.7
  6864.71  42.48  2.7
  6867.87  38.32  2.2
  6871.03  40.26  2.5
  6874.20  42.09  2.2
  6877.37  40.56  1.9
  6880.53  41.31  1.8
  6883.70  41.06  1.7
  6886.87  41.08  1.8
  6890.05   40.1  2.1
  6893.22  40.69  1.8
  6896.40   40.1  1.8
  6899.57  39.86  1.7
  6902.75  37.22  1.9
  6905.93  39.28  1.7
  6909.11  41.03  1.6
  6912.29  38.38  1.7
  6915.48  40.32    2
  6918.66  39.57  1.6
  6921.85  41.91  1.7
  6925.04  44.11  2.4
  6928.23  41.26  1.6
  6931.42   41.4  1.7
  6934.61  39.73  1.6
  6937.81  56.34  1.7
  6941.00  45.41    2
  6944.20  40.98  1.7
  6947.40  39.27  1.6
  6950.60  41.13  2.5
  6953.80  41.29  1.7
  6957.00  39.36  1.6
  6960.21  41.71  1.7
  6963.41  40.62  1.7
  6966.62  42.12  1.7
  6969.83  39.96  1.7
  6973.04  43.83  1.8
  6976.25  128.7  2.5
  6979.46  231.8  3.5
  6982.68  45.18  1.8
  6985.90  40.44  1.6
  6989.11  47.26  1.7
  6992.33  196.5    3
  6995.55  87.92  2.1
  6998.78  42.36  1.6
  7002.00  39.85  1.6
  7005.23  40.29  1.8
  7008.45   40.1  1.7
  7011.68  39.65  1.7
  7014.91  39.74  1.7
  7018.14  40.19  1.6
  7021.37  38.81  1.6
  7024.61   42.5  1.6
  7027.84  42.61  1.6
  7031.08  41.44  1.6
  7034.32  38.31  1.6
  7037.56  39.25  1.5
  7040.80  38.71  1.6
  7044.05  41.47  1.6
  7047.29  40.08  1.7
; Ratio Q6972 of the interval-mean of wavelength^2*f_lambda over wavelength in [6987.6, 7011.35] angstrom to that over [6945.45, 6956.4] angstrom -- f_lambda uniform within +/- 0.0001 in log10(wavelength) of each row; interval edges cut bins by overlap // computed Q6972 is 1.73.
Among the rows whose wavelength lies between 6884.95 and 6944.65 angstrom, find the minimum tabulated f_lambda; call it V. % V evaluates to 37.22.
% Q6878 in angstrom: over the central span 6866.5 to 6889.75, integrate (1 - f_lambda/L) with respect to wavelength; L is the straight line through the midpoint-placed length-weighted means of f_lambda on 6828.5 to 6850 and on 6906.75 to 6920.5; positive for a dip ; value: 9.64 angstrom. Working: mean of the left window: 103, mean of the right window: 39.8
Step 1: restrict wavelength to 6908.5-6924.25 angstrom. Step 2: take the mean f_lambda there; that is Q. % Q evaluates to 40.4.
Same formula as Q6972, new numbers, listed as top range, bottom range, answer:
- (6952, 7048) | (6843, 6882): 1.36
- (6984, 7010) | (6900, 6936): 1.69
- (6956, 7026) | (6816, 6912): 0.53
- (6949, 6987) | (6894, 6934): 1.64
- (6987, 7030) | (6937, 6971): 1.35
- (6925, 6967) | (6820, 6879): 0.47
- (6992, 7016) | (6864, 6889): 1.51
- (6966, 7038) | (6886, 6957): 1.55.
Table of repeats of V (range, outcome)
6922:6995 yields 39.27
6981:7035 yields 38.31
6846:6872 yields 38.32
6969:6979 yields 39.96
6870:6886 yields 40.26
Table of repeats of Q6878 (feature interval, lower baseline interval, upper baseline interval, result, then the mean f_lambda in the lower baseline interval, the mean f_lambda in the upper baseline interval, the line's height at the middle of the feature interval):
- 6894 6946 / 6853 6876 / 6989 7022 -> 7.67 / 41.3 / 60.5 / 48.9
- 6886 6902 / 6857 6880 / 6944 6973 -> 0.31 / 41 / 40.9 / 41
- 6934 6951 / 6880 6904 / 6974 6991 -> 6.58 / 40.2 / 98.2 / 72.5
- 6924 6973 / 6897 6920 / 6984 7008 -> 9.36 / 39.4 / 68.9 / 52.9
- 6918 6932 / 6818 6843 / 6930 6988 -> 8.57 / 249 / 57.7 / 108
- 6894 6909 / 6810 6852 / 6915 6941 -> 8.83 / 239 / 43.4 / 96.7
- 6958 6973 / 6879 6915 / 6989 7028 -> 2.80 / 40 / 57.6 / 50.8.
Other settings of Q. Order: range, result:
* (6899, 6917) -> 39.3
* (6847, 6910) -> 40.6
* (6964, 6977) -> 57.6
